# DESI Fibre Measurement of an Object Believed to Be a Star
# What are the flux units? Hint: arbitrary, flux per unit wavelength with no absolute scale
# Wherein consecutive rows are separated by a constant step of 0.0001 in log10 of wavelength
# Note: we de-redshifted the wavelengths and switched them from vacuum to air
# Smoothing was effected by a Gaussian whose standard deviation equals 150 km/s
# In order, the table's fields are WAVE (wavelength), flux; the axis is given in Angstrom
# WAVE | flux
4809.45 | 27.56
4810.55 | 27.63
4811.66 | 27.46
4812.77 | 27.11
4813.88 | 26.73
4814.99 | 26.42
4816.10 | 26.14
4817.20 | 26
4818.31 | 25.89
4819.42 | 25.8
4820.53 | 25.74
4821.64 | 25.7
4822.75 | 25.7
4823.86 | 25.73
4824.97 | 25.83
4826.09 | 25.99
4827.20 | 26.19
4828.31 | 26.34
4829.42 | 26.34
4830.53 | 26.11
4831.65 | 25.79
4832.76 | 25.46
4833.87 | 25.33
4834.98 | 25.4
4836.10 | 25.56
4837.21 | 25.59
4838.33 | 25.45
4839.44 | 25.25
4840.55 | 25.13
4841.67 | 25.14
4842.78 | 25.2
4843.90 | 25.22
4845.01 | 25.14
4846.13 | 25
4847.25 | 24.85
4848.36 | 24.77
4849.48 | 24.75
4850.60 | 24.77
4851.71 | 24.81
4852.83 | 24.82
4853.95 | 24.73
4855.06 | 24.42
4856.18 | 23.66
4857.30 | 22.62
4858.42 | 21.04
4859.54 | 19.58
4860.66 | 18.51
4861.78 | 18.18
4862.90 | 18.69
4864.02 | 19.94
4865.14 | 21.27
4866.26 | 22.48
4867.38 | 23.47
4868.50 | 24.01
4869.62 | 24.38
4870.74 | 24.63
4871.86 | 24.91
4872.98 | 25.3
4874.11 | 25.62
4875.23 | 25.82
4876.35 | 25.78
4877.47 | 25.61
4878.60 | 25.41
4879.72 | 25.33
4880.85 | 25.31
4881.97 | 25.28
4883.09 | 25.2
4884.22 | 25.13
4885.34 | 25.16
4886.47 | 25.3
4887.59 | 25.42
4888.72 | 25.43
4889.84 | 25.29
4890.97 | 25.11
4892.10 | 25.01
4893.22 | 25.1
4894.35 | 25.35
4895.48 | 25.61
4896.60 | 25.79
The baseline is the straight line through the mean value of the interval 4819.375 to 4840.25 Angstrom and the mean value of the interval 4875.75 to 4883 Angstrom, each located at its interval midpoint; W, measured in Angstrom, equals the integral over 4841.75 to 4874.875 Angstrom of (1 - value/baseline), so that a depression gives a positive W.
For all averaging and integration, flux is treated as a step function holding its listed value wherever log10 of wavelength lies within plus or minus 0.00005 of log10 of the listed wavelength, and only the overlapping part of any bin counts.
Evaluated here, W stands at 2.9 Angstrom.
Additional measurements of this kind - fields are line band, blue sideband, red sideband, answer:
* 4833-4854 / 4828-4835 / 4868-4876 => 0.4 Angstrom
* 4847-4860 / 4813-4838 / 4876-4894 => 1.0 Angstrom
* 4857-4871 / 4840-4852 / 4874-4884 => 2.2 Angstrom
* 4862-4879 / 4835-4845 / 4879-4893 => 1.1 Angstrom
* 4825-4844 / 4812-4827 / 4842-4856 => -0.1 Angstrom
